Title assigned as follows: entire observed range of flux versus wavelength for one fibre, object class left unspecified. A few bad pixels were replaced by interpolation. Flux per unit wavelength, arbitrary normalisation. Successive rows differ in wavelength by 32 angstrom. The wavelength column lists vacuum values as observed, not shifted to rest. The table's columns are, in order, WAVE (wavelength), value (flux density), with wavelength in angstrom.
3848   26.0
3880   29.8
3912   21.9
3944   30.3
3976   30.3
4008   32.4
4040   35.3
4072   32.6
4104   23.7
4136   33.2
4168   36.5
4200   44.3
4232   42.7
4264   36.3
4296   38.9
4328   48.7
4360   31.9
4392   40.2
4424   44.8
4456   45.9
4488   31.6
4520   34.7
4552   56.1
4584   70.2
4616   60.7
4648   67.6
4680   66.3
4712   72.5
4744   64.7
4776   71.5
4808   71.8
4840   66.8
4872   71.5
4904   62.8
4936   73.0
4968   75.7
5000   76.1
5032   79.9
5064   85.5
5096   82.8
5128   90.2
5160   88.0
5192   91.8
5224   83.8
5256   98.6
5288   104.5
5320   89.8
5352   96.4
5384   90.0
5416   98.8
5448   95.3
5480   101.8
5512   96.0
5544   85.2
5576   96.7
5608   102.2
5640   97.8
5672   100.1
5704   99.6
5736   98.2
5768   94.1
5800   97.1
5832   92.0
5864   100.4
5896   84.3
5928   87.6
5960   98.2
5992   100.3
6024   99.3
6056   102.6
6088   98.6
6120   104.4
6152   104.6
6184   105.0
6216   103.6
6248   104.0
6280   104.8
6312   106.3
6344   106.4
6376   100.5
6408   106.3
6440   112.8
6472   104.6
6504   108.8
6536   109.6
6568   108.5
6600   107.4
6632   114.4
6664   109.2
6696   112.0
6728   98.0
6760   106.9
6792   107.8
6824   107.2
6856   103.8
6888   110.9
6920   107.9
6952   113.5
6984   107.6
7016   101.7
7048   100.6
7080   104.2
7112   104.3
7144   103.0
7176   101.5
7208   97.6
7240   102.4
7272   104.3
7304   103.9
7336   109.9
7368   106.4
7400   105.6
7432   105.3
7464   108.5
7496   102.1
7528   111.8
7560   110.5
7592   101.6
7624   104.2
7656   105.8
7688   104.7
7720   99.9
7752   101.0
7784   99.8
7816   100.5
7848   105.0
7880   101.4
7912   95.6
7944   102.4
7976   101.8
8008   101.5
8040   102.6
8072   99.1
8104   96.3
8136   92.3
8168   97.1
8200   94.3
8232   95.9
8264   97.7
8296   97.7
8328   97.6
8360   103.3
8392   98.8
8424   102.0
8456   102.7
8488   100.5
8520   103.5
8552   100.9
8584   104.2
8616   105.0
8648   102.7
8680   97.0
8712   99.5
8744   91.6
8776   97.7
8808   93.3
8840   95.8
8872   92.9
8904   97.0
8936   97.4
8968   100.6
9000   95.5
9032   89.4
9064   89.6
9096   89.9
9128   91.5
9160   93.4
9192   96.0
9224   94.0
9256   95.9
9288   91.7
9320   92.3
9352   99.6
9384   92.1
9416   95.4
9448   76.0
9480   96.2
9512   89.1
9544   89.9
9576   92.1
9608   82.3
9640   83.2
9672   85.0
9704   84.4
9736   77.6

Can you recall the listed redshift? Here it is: 0.14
